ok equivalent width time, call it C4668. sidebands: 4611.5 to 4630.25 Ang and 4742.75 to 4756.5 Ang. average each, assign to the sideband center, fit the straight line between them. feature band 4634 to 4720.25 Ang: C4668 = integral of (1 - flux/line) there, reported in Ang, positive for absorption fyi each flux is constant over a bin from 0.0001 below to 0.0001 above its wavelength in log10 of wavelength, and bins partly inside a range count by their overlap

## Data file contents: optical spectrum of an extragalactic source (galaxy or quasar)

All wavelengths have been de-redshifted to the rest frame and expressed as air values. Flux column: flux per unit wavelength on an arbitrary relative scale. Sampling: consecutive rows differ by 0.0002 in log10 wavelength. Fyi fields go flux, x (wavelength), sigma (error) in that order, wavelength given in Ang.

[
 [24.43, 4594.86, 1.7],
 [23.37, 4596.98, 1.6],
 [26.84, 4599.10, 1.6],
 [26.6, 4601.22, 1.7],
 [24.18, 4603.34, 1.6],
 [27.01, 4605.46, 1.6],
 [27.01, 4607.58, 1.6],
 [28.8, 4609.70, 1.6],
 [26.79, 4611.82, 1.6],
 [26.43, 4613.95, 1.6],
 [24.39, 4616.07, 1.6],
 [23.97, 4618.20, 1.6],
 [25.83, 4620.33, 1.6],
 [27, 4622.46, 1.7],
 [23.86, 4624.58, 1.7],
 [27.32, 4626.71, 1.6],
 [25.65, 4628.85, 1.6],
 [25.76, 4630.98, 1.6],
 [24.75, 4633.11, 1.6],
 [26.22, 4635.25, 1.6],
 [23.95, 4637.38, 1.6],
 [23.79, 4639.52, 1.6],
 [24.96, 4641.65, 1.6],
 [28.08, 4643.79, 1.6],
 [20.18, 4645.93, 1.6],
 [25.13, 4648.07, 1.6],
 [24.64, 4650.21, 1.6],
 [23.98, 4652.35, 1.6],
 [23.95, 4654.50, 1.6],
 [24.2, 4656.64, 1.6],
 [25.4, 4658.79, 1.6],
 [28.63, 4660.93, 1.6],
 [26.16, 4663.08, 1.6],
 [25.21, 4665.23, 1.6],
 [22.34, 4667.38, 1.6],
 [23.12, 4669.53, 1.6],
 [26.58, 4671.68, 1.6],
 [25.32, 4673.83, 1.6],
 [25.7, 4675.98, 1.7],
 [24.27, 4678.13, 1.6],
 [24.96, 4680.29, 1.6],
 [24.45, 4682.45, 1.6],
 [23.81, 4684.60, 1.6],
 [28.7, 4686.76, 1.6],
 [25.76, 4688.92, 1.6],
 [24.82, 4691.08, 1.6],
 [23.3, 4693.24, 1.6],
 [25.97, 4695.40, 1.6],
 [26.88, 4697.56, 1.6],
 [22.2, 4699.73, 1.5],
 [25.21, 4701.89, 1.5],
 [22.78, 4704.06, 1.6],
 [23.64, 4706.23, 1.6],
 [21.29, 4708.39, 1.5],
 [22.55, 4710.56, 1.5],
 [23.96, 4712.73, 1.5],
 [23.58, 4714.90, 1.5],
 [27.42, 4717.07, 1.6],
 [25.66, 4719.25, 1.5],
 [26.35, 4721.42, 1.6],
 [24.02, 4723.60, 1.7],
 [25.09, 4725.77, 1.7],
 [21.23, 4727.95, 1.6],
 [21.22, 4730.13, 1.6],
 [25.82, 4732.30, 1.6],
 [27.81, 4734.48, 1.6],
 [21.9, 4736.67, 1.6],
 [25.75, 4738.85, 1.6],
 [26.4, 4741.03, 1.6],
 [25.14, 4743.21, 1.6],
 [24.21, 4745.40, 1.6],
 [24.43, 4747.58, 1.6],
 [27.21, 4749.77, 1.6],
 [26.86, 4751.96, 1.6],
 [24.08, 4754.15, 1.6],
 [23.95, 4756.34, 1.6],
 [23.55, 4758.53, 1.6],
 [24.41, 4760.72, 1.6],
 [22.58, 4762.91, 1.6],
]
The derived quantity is 2.47 Ang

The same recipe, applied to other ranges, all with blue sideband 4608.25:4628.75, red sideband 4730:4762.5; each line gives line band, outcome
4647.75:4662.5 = 0.3 Ang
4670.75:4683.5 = 0.2 Ang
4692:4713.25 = 1.3 Ang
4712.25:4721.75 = -0.1 Ang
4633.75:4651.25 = 0.8 Ang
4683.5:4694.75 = 0.1 Ang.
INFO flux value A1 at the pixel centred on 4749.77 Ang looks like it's 27.21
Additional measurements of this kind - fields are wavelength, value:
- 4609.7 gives 28.8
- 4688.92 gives 25.76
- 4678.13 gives 24.27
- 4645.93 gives 20.18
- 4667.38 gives 22.34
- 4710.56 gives 22.55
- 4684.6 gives 23.81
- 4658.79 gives 25.4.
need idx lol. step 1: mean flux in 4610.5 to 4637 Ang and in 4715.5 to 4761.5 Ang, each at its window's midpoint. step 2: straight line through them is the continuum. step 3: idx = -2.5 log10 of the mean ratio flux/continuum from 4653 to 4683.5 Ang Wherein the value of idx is 0.02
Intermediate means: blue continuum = 25.7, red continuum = 24.9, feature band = 25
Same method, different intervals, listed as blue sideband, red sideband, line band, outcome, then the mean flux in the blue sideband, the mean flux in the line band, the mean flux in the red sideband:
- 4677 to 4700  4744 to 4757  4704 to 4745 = 0.04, 25.1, 24.3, 25.2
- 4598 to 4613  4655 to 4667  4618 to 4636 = 0.03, 26.7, 25.7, 25.6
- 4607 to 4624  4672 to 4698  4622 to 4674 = 0.03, 26.2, 25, 25.3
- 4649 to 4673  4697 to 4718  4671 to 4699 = -0.04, 24.9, 25.4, 23.9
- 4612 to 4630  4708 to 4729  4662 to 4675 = 0.01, 25.6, 24.8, 24.2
